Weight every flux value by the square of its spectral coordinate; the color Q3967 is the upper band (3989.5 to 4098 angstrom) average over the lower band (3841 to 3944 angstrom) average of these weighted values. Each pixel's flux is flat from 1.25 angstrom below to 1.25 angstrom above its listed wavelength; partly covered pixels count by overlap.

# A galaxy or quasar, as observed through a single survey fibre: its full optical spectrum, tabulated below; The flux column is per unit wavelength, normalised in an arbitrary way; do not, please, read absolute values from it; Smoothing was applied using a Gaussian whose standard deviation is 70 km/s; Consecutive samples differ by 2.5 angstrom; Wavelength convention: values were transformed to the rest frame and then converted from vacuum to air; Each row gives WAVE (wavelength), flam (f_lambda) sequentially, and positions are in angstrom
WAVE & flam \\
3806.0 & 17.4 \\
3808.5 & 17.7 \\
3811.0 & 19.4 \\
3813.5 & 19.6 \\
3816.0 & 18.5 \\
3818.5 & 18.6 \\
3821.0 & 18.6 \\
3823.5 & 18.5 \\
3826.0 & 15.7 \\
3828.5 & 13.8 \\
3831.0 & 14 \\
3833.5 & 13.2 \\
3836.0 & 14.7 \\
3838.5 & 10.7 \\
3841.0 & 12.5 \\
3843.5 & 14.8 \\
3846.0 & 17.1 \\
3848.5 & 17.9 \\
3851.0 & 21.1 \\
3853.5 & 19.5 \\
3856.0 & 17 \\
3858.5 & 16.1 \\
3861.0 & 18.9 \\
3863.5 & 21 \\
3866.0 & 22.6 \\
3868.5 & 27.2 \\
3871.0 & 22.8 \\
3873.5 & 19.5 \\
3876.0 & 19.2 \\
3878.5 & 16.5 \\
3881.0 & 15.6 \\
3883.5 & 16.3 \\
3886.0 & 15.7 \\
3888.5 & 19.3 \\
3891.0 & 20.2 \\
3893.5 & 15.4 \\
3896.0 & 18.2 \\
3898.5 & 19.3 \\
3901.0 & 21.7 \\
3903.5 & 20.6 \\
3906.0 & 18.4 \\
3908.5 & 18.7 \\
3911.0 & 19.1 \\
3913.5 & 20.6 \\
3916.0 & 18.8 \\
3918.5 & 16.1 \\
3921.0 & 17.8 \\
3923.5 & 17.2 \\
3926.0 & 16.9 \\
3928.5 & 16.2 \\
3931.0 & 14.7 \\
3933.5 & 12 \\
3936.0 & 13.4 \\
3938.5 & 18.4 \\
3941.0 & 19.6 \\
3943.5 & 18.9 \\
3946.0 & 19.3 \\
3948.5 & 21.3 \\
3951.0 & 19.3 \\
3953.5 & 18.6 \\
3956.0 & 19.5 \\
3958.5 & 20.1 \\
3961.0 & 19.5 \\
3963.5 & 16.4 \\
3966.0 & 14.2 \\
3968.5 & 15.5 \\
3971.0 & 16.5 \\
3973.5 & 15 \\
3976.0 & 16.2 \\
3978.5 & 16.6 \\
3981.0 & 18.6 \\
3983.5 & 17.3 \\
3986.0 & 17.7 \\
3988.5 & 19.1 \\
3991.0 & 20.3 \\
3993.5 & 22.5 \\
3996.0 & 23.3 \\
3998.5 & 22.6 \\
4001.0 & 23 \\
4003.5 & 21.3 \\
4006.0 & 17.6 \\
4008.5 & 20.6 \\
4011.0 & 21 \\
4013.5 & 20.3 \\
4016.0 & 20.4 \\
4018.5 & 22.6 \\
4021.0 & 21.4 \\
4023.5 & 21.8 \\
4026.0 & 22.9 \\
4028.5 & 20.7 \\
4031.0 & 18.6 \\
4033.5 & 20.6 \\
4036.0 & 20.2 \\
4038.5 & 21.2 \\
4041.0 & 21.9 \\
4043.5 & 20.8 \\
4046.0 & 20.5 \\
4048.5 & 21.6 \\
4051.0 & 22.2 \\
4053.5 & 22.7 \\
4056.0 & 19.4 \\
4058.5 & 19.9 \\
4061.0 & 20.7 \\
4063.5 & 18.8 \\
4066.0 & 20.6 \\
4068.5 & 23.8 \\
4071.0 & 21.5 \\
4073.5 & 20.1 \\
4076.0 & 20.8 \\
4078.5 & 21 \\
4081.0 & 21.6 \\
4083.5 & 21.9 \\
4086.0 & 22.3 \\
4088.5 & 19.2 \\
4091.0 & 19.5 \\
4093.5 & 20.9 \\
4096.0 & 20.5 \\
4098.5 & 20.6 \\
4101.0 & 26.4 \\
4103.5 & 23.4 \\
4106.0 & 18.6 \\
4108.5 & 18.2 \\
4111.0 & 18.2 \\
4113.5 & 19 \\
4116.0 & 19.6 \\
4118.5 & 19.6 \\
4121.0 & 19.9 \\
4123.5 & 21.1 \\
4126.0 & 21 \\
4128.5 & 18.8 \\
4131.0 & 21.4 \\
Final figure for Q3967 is 1.25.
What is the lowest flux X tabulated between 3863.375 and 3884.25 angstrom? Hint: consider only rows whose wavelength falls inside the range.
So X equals 15.6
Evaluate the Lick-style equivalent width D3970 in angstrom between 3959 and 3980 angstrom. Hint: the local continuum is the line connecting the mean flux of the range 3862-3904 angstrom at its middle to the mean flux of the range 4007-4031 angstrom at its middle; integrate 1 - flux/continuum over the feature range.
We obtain 4.20 angstrom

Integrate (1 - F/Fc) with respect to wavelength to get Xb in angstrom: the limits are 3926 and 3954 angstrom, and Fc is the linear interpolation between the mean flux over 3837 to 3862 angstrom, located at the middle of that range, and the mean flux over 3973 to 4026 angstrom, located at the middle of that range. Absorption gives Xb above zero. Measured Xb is 2.0 angstrom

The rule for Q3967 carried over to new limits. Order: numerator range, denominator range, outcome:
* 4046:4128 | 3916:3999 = 1.24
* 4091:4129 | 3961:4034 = 1.11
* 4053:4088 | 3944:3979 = 1.25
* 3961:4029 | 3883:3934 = 1.14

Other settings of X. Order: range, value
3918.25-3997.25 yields 12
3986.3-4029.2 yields 17.6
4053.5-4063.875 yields 18.8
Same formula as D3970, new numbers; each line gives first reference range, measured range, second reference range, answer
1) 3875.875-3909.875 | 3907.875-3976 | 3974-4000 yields 4.6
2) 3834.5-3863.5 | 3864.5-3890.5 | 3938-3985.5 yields -4.0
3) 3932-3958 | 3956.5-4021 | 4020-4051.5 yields 1.2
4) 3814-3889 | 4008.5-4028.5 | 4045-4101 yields -1.2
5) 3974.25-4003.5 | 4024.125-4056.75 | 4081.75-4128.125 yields -1.6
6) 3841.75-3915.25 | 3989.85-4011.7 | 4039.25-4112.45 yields -1.3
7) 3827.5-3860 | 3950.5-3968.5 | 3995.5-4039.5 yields 1.2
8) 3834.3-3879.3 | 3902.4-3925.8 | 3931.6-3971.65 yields -0.8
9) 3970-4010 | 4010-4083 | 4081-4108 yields -2.5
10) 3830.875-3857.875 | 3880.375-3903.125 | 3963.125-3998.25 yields -2.2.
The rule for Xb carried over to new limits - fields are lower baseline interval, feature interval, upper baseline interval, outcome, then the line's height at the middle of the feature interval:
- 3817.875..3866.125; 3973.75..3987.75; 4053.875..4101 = 1.5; 19.2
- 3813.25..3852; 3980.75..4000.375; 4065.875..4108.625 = -1.1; 19.3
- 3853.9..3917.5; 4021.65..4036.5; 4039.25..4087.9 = -0.1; 20.8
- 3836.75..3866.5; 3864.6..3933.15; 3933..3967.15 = -3.9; 17.6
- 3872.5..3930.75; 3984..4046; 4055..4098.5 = -3.4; 19.8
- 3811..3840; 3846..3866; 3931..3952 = -2.9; 16.5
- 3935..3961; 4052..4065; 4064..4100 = 0.2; 20.6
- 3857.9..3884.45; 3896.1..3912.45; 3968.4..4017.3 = 0.1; 19.6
